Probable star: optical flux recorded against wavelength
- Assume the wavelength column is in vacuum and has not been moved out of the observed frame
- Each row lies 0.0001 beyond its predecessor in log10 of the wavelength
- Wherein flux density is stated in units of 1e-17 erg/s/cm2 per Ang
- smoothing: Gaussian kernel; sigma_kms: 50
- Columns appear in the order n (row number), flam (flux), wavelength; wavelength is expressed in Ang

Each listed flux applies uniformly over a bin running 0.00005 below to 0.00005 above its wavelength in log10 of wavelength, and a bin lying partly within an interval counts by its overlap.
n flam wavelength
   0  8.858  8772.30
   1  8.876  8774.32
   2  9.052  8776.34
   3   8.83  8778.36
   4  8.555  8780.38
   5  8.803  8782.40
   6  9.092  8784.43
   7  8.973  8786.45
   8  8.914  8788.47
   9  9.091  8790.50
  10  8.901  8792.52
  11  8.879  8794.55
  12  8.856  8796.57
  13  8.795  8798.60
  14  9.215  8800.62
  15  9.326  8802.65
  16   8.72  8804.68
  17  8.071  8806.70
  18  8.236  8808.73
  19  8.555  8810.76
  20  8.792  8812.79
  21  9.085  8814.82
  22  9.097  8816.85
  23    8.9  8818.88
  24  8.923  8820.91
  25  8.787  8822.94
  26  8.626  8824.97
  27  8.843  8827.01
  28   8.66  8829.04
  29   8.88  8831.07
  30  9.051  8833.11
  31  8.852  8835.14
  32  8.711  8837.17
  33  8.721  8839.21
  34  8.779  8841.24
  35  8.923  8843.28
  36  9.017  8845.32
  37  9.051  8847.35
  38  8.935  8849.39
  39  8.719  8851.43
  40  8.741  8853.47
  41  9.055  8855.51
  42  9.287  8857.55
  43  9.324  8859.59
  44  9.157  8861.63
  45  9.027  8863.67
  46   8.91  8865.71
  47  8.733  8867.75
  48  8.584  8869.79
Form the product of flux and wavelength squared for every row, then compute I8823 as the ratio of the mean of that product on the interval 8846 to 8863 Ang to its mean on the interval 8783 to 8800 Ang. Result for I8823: 1.02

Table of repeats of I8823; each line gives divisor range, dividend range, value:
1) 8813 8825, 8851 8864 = 1.02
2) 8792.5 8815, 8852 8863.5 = 1.05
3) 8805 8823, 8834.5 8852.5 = 1.02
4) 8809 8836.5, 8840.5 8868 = 1.02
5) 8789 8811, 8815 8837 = 1.01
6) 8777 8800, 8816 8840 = 1.00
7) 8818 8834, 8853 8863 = 1.04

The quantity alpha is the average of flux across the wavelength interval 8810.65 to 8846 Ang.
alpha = 8.85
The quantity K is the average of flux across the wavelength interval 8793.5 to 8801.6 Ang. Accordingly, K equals 8.94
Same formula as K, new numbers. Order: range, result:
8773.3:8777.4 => 8.97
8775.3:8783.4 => 8.82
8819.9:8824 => 8.86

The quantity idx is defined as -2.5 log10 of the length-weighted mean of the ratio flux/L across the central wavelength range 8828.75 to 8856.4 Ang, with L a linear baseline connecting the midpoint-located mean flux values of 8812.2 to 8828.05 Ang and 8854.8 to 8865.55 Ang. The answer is 0.020 mag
